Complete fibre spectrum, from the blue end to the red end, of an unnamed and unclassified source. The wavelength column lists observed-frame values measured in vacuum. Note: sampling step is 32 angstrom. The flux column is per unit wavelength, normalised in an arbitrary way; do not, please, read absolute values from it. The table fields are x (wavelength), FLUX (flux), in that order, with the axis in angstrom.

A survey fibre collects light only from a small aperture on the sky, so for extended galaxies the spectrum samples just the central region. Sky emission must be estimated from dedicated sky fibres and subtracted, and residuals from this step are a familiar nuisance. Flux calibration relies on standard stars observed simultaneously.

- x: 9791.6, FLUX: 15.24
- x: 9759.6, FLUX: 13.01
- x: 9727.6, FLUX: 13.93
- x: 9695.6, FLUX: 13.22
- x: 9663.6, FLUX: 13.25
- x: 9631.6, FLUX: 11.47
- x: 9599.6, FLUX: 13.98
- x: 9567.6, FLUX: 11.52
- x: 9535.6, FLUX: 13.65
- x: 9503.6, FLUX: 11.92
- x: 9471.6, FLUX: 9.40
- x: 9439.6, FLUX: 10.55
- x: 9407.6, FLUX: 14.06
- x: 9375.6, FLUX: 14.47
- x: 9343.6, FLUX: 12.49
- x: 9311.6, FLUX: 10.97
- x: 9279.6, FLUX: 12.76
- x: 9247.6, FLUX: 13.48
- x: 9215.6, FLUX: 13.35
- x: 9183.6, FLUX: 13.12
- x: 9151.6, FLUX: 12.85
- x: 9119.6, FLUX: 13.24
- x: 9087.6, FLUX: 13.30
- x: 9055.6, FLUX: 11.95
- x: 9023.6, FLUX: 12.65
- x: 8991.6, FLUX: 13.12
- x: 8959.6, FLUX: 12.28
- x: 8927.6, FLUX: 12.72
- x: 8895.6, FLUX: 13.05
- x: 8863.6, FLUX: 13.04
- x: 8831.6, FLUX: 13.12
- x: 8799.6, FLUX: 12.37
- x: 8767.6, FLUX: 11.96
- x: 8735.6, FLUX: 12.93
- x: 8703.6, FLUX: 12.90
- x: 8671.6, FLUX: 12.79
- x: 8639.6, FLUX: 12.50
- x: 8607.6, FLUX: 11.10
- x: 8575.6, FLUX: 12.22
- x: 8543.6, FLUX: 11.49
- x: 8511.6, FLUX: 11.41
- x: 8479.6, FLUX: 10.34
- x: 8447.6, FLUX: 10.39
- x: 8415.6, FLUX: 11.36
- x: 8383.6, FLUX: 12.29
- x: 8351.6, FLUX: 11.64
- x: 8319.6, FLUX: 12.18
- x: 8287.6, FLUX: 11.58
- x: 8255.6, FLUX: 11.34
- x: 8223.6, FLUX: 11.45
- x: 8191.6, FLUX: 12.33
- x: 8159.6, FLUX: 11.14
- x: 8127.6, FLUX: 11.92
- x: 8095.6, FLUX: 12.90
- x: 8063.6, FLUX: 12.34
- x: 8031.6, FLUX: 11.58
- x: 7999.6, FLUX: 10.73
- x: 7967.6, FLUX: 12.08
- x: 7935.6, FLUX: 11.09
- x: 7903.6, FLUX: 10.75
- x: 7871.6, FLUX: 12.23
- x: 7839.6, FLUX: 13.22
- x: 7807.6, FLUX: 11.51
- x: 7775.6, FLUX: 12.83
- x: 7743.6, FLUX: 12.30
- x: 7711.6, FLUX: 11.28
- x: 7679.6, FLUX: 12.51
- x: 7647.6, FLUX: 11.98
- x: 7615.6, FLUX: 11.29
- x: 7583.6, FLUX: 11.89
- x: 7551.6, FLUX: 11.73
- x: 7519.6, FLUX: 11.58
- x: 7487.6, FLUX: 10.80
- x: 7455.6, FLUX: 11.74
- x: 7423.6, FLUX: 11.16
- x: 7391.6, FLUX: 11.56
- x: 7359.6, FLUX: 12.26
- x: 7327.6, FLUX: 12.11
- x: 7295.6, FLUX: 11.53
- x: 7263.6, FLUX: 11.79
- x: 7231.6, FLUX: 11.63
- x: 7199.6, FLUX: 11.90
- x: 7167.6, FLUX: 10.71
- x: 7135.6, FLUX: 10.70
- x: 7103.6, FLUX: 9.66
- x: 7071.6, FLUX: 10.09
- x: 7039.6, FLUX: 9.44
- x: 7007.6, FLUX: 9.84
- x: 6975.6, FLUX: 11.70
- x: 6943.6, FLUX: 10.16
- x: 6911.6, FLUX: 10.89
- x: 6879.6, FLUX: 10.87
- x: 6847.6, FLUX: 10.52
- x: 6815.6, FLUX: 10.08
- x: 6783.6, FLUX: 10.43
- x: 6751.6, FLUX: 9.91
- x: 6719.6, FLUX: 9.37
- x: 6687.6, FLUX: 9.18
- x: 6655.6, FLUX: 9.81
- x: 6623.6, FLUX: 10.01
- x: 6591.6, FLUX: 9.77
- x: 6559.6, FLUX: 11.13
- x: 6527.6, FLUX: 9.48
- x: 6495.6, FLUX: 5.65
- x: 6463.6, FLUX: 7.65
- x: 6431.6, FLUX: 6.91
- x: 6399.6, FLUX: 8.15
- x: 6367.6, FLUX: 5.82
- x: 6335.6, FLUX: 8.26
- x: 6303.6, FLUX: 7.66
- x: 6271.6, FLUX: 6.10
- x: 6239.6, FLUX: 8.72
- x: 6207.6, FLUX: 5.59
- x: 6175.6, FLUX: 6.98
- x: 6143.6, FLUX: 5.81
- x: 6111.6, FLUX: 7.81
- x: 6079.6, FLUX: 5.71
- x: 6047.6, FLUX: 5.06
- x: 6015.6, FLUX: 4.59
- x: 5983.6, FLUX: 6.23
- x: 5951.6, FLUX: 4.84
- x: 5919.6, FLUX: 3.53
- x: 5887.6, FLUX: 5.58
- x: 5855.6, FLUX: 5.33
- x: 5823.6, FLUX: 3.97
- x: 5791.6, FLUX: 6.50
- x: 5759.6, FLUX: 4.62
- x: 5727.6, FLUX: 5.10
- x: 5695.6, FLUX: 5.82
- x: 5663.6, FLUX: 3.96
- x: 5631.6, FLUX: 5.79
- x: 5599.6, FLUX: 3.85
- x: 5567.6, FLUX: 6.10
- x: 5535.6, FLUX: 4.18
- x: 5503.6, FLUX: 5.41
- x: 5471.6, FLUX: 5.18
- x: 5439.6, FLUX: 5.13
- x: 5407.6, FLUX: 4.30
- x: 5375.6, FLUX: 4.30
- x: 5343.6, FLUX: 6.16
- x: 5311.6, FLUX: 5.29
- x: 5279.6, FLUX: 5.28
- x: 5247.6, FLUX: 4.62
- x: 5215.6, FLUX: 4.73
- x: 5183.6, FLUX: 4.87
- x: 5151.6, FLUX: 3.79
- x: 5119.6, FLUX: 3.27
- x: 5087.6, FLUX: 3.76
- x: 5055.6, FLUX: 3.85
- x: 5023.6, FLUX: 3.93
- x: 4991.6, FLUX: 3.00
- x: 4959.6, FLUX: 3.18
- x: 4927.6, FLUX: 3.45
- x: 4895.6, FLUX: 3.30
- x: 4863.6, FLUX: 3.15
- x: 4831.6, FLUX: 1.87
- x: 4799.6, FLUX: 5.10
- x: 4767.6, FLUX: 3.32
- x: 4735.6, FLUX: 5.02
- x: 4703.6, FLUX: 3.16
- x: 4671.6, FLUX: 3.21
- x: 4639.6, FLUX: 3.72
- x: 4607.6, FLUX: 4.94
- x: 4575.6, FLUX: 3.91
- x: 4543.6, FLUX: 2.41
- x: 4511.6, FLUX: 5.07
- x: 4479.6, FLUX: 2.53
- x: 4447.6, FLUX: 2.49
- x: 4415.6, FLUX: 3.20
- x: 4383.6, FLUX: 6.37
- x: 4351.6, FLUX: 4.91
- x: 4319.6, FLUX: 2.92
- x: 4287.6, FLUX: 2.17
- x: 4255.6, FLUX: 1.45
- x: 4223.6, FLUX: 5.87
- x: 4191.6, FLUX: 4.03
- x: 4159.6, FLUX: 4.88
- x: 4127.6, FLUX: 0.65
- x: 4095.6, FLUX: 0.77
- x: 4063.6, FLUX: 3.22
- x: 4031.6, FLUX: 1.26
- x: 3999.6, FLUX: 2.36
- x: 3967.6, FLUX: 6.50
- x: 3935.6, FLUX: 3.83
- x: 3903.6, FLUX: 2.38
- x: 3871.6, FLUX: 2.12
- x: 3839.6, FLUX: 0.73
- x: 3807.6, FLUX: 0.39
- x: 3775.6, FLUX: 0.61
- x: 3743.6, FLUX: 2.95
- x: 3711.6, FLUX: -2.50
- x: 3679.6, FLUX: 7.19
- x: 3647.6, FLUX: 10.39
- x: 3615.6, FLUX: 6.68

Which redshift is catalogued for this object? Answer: 0.635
